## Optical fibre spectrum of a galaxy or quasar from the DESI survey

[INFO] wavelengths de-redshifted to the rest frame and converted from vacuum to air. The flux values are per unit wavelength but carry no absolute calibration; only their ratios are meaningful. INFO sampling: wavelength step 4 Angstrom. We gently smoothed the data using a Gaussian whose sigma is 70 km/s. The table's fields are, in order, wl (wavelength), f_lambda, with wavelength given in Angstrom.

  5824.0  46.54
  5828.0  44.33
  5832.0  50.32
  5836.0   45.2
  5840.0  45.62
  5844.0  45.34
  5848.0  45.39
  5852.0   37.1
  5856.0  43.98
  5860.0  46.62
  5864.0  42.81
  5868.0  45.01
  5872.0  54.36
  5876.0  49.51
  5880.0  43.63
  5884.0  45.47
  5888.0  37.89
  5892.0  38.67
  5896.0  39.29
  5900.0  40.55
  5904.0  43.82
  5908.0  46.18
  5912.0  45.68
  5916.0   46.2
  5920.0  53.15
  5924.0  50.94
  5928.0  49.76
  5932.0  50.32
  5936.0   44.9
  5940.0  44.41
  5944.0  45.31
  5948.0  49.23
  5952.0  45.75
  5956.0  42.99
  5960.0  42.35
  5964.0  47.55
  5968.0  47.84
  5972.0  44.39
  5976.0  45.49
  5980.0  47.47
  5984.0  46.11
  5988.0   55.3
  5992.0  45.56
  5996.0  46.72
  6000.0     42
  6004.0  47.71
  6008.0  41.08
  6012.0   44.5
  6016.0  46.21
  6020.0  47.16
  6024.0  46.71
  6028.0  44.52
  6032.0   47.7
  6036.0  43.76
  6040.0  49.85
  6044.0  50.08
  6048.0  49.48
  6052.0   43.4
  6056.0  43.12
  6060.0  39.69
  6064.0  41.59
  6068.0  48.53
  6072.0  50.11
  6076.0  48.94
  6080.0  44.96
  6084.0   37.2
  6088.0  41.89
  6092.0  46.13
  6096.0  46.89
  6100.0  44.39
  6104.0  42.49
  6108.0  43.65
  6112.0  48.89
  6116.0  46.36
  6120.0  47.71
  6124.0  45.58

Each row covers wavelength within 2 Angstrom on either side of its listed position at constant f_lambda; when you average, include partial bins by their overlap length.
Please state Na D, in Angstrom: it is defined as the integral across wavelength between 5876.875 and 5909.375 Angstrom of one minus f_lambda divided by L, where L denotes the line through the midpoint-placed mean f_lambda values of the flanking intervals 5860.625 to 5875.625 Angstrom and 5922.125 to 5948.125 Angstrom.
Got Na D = 3.75 Angstrom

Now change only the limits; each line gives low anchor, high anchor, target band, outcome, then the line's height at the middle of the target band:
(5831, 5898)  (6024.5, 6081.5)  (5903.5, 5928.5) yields -1.8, 44.9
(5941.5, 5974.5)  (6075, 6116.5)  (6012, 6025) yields -0.3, 45.2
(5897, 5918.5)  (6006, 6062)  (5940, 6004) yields -1.8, 45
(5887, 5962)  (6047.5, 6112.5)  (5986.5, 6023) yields -1.0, 44.9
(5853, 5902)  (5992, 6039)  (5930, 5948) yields -0.8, 44.5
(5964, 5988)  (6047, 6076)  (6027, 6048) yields -0.8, 45.8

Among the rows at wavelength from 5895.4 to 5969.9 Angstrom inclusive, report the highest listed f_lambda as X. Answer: 53.15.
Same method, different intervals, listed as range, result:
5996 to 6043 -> 49.85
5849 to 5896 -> 54.36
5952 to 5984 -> 47.84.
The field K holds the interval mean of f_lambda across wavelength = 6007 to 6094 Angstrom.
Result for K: 45.3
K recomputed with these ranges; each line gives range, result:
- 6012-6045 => 46.8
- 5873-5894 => 43.6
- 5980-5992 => 49.3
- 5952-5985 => 45.5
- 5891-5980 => 45.8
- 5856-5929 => 45.4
